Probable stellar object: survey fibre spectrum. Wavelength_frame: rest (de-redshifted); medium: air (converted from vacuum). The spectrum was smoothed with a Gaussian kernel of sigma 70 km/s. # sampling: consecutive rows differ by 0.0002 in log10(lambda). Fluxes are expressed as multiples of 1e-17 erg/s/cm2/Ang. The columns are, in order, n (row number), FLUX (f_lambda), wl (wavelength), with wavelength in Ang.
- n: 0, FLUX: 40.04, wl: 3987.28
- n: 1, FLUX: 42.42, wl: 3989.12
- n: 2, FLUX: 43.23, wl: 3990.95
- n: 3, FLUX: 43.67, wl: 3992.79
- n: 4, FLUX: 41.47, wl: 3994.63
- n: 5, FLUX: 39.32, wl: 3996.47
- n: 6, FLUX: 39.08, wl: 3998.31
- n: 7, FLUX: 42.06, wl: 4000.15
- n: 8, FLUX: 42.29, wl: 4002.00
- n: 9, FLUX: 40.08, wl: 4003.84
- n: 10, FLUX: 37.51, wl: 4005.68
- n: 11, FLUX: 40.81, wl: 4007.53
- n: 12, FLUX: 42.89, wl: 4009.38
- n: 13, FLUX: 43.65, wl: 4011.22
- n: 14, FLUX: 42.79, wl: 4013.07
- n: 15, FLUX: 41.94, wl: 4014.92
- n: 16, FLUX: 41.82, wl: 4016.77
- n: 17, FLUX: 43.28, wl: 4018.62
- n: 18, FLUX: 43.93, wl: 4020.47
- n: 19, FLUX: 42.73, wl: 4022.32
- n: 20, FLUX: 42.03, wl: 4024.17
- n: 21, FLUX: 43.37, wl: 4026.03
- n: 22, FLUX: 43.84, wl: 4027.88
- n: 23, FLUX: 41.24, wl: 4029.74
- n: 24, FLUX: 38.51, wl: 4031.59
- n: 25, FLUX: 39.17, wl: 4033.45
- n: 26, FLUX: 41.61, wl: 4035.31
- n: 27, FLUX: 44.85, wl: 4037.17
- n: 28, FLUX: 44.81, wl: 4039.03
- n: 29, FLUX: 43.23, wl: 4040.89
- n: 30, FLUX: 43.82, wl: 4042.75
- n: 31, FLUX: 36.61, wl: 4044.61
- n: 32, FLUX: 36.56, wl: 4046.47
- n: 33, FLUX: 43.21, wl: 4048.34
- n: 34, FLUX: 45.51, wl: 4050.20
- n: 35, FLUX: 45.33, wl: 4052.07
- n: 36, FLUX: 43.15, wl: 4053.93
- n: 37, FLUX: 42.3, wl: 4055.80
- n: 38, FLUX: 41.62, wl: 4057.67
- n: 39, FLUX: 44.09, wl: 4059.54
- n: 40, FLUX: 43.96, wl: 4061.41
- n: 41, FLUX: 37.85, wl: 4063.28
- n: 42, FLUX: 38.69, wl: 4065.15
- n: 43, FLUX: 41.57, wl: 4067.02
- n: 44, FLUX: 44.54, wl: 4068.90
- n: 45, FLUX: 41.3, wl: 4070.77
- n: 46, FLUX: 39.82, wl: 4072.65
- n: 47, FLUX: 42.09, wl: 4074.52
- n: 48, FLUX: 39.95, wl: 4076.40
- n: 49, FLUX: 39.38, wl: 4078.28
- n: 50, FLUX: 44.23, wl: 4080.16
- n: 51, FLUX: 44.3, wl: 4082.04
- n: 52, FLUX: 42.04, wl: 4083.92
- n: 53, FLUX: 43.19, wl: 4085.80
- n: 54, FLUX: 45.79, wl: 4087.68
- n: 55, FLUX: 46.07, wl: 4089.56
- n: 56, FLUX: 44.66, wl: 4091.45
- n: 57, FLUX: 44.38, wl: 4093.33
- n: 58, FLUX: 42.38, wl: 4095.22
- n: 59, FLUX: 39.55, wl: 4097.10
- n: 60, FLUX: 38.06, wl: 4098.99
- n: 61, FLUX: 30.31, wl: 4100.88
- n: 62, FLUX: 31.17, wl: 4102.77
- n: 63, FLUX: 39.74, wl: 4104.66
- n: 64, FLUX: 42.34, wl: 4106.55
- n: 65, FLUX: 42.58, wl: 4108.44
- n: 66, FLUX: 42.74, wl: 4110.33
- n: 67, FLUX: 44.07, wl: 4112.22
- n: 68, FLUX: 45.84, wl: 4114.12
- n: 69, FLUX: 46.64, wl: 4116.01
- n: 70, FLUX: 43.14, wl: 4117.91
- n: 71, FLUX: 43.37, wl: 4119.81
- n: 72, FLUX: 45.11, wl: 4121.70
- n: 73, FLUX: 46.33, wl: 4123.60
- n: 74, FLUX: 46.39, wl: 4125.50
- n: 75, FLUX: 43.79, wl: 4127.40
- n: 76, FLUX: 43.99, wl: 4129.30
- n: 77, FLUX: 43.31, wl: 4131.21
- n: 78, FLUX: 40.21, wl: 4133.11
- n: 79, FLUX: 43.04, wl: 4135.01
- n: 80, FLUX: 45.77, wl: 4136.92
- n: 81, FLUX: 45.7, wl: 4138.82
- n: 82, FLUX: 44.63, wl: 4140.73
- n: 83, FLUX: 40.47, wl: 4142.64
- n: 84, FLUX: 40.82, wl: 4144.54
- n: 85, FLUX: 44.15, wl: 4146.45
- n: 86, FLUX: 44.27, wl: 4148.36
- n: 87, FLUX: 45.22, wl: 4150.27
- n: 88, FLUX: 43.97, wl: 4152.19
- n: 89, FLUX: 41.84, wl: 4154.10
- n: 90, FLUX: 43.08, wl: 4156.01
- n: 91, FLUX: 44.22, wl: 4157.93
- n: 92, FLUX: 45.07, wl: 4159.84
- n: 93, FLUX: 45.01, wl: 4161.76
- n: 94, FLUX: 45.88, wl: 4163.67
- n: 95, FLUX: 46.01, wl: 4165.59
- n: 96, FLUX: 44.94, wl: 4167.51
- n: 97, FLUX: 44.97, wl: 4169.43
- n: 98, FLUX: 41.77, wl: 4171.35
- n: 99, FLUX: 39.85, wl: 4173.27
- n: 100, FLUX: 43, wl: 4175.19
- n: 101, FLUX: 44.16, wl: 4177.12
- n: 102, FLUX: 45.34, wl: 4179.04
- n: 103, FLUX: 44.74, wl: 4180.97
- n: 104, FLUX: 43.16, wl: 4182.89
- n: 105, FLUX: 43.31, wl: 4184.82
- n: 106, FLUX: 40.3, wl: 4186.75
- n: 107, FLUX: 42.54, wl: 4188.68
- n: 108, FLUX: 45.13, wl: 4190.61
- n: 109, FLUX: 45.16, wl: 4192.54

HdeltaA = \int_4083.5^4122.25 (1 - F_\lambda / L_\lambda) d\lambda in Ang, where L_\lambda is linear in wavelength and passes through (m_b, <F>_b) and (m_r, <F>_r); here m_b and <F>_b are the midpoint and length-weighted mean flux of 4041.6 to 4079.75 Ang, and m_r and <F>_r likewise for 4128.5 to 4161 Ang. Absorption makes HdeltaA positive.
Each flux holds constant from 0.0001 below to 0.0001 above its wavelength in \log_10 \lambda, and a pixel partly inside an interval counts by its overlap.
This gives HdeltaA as 0.5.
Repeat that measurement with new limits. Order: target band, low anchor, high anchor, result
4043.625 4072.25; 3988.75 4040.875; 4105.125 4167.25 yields 0.7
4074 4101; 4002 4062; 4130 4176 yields 0.5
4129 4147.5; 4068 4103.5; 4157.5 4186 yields -0.1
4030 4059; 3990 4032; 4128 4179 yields 0.2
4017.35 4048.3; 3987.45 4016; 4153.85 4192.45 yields 0.0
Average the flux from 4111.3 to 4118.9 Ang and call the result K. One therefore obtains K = 44.9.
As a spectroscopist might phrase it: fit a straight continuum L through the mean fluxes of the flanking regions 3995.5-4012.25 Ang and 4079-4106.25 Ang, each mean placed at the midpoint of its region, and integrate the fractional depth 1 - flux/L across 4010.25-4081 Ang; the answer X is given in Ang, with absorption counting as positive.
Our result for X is -1.84 Ang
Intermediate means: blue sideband 40.9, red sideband 41.1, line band 42.1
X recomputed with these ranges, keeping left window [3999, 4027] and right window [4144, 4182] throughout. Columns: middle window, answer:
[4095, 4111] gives 1.73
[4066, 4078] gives 0.39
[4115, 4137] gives -0.37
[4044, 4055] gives 0.16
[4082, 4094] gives -0.38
